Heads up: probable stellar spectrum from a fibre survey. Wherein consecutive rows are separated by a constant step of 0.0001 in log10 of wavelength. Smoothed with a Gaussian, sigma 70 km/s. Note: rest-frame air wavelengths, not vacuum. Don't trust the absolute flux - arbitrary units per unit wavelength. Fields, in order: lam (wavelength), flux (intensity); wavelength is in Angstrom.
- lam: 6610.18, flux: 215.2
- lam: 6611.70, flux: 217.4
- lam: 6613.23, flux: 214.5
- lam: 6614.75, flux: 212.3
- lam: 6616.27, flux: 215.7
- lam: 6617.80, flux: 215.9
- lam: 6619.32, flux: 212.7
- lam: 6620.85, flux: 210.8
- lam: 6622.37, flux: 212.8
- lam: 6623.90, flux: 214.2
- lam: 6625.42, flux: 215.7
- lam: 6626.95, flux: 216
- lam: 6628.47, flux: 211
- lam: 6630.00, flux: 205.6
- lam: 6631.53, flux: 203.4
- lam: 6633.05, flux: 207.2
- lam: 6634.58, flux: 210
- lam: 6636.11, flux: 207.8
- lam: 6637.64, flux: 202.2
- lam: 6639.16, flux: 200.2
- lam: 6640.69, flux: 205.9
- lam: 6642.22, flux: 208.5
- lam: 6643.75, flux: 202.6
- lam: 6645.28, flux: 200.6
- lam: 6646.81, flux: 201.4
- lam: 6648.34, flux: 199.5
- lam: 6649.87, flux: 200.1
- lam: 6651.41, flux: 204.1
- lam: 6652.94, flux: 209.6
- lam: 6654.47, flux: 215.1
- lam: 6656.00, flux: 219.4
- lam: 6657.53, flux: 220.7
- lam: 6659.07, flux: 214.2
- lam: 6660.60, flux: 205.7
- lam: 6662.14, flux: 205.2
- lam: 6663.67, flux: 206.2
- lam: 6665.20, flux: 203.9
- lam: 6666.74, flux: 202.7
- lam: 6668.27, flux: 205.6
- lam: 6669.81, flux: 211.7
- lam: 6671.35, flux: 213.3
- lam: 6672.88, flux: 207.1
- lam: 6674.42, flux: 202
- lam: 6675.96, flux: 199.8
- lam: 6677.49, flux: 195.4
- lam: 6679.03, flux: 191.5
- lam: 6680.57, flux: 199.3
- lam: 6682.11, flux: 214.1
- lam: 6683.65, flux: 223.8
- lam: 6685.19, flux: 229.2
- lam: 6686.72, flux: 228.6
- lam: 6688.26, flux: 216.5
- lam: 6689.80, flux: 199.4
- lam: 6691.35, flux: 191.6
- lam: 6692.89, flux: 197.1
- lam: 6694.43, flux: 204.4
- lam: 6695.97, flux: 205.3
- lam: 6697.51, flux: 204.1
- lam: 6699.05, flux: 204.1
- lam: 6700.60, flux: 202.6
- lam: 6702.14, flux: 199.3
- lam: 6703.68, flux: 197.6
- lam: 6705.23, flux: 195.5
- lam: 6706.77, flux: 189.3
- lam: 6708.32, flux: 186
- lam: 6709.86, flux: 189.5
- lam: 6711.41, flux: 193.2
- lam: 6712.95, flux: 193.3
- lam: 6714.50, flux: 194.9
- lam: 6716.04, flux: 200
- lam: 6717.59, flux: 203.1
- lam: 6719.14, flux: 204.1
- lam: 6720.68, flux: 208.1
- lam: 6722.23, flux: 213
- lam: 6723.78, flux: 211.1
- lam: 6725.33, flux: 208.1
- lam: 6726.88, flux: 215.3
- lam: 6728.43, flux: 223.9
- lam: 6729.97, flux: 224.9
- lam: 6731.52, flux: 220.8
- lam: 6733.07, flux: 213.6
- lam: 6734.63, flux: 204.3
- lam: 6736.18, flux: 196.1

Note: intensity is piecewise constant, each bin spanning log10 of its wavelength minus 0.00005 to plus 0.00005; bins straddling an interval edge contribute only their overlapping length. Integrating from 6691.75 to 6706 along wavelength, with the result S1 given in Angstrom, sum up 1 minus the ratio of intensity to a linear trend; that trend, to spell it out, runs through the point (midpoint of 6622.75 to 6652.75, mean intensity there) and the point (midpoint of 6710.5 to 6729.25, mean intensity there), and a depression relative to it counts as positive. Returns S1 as 0.3 Angstrom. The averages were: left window 206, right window 206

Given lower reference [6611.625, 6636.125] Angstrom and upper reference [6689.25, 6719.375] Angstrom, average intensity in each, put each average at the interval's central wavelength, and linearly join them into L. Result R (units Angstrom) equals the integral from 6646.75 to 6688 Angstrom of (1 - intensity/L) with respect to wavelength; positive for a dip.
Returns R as -0.94 Angstrom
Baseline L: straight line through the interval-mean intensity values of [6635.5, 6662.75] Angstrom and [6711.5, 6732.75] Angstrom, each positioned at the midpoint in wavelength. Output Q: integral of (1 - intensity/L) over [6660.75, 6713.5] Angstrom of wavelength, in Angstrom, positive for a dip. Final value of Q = 1.2 Angstrom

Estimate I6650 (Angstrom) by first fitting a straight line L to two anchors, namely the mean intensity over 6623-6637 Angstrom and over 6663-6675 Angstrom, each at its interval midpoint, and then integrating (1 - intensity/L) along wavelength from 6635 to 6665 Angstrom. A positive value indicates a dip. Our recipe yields 0.21 Angstrom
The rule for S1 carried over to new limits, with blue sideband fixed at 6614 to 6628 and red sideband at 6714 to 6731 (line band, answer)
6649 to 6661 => 0.1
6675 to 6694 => 0.4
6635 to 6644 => 0.4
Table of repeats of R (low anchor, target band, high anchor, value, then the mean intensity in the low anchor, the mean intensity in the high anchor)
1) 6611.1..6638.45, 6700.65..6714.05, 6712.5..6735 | 1.0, 211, 210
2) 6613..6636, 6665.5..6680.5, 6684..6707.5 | 0.3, 212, 205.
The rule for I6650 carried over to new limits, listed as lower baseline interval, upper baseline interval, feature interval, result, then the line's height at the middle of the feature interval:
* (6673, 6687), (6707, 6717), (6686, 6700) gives -0.2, 202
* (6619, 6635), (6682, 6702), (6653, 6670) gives 0.0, 210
